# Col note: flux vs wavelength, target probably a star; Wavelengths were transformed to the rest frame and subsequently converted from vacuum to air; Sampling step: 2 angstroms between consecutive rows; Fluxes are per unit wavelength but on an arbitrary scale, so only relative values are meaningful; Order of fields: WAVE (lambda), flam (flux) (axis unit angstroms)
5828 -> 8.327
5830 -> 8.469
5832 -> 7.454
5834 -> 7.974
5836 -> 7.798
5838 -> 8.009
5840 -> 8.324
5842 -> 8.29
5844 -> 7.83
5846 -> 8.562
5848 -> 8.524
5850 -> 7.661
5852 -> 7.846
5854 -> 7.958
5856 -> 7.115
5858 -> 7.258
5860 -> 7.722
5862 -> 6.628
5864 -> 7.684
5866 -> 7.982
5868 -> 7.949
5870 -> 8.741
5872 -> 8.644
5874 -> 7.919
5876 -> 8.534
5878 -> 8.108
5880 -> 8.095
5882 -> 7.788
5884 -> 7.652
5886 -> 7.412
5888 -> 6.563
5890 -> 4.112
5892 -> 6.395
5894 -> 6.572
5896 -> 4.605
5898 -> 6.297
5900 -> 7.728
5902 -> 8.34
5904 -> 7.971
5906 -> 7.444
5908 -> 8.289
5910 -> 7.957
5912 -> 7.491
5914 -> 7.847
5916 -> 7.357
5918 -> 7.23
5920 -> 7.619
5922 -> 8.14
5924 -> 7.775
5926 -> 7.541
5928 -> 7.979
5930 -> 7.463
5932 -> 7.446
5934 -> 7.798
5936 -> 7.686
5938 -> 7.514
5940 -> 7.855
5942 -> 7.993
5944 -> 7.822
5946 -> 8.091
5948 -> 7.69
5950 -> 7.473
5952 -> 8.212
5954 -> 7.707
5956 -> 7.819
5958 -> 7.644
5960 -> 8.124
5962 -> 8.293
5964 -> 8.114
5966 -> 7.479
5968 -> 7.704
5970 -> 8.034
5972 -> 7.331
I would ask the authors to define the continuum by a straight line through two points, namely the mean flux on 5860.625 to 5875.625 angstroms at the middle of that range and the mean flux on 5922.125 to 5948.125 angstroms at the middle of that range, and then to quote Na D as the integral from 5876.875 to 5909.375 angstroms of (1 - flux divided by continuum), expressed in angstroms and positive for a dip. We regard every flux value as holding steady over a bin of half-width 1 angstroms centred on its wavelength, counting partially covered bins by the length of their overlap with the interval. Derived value 3.22 angstroms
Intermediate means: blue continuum 7.95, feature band 7.1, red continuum 7.76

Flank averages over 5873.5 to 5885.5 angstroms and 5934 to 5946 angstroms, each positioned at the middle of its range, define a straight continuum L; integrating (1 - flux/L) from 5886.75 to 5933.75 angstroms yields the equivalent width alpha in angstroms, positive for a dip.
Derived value 3.9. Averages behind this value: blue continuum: 7.99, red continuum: 7.8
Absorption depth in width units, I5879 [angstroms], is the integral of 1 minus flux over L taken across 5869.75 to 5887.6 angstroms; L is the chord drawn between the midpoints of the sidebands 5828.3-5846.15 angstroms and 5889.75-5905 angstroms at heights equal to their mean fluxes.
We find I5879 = -2.4 angstroms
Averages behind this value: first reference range 8.07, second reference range 6.62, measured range 8.02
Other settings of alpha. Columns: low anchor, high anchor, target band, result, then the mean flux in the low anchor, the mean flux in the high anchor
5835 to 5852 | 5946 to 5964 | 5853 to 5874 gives 0.8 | 8.11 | 7.9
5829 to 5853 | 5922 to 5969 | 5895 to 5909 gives 1.2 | 8.06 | 7.8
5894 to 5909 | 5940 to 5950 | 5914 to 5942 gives -0.3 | 7.19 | 7.85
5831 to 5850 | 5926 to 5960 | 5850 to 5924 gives 4.2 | 8.06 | 7.77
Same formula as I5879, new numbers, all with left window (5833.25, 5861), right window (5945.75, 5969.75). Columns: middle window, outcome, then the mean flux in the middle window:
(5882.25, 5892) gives 1.7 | 6.53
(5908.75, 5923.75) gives 0.4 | 7.68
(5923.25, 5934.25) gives 0.3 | 7.66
